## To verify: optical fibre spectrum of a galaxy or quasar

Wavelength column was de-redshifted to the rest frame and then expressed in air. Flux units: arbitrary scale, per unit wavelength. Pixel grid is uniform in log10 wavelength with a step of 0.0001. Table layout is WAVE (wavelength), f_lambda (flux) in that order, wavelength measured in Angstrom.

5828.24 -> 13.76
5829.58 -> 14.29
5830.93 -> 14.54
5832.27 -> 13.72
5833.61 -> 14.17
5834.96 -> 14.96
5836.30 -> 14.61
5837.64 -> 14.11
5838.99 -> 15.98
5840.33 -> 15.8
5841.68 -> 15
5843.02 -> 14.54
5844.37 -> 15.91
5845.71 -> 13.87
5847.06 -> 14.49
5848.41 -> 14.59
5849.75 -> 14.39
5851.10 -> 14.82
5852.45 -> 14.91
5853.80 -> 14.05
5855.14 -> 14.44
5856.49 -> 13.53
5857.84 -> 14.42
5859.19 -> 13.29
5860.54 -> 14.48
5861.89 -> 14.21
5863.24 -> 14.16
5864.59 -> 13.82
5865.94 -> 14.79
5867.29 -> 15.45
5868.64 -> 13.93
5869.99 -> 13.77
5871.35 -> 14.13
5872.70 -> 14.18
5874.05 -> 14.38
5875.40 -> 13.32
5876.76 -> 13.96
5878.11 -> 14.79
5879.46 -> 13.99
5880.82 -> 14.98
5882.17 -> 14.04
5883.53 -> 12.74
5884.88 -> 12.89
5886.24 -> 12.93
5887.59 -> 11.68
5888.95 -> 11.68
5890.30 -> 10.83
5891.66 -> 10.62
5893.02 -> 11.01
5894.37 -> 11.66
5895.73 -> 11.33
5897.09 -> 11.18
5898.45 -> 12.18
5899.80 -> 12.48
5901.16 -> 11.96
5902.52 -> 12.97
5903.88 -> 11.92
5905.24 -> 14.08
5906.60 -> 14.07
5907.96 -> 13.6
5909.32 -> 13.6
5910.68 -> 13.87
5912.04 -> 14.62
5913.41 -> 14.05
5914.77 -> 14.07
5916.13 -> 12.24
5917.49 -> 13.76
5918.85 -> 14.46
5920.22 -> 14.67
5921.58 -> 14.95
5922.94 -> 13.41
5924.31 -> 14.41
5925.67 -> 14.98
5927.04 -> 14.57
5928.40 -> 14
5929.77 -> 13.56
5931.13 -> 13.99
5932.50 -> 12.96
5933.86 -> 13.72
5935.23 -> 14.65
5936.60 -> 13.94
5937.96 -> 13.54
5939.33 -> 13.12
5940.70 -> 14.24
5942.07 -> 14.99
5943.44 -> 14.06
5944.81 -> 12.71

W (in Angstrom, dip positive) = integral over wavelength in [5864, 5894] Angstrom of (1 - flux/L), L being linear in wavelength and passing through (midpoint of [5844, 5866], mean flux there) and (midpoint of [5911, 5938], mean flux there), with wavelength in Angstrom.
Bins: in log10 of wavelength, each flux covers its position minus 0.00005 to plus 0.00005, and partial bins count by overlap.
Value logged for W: 1.9 Angstrom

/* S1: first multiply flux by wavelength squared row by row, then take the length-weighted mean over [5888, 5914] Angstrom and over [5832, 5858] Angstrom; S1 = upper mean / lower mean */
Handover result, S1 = 0.87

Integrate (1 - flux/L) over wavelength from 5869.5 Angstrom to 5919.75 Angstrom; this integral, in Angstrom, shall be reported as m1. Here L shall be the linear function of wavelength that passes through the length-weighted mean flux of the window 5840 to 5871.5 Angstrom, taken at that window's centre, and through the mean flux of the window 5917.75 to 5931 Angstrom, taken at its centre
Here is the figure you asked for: 4.5 Angstrom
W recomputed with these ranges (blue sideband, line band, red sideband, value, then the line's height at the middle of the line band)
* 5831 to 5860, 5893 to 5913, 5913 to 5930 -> 2.0 Angstrom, 14.2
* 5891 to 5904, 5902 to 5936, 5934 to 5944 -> -2.6 Angstrom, 12.9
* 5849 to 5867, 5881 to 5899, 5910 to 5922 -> 2.8 Angstrom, 14.2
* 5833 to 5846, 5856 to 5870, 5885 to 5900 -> -0.8 Angstrom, 13.5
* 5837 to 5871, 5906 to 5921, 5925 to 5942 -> 0.2 Angstrom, 14.1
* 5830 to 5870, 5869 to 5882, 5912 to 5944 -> 0.2 Angstrom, 14.3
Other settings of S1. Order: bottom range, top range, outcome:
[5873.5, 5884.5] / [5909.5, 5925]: 1.02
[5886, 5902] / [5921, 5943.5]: 1.23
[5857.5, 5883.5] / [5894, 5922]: 0.95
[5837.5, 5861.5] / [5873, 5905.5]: 0.88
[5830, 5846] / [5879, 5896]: 0.85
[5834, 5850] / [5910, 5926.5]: 0.98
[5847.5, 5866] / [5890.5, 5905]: 0.84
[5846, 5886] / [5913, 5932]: 1.01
